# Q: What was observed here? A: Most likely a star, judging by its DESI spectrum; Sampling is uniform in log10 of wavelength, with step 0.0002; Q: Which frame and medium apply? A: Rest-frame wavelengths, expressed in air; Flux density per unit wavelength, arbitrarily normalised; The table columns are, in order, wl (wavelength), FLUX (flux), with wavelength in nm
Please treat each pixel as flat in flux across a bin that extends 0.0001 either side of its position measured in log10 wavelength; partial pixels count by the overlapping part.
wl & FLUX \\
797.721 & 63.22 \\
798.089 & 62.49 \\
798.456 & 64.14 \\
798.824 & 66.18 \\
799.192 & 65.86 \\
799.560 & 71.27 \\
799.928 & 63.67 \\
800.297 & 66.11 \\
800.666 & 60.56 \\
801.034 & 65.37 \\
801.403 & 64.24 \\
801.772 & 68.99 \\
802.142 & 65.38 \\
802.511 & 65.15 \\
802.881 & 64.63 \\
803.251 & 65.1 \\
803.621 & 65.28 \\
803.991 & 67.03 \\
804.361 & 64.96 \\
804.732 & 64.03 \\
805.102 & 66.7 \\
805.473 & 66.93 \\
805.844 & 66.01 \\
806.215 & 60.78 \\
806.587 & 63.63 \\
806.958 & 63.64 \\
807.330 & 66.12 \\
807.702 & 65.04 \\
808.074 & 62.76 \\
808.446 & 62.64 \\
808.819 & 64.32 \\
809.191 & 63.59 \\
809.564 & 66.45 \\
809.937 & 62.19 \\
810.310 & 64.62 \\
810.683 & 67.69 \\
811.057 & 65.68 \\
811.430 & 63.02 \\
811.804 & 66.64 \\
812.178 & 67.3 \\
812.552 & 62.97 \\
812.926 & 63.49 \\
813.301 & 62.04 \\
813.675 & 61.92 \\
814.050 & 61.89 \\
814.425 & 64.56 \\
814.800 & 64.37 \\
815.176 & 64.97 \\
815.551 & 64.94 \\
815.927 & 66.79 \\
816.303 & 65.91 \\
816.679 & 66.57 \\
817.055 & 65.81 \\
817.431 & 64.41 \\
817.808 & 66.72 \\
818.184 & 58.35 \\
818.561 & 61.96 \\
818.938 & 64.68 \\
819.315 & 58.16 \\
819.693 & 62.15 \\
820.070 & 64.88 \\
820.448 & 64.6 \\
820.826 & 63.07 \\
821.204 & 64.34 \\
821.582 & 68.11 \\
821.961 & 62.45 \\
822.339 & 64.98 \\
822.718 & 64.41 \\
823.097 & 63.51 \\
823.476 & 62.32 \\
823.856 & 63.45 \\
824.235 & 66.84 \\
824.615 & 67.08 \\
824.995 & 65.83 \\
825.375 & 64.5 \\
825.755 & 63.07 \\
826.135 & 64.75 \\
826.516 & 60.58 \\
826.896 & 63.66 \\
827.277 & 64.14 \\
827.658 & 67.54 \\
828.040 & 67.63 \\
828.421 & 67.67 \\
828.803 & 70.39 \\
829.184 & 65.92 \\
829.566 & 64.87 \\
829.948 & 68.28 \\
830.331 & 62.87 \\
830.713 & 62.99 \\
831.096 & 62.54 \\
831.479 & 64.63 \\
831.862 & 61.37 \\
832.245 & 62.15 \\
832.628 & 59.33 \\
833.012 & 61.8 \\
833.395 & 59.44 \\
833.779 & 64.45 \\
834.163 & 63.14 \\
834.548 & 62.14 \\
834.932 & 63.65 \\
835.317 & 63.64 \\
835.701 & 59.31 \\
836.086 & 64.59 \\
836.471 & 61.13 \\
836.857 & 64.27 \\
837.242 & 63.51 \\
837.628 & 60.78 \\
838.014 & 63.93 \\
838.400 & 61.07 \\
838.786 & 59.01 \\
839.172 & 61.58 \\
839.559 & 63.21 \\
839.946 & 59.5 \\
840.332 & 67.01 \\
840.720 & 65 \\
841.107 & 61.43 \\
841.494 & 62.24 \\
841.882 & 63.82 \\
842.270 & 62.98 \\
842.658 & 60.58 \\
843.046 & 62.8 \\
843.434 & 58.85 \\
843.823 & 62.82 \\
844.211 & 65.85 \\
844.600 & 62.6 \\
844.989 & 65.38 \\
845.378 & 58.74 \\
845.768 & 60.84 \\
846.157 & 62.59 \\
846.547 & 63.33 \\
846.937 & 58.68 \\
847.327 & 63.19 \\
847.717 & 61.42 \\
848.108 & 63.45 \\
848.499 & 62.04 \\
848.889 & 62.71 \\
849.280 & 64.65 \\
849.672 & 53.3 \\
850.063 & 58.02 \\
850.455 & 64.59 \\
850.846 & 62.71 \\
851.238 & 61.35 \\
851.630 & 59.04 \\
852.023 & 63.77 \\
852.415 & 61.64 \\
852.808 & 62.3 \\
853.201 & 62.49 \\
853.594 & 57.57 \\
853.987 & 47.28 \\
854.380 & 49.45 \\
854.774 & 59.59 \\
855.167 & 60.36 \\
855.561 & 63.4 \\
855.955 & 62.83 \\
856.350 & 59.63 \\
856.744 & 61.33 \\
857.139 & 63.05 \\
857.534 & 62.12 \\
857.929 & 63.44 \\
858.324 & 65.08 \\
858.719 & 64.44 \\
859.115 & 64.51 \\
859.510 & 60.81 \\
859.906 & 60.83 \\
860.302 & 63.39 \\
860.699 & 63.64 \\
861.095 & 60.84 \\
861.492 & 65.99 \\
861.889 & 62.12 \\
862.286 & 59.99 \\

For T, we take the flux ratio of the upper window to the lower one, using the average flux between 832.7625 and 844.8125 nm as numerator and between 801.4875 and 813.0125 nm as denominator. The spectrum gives 1.0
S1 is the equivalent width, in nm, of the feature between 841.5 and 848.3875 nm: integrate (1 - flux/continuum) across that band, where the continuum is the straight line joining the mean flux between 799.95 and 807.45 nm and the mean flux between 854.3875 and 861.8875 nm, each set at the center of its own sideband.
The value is 0.07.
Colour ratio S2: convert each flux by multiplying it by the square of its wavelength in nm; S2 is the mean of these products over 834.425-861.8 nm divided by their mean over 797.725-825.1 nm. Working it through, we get 1.0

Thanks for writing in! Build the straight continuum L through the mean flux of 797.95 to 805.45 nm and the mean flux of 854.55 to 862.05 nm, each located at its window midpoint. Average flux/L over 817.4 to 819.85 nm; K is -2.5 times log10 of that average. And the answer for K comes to 0.04 mag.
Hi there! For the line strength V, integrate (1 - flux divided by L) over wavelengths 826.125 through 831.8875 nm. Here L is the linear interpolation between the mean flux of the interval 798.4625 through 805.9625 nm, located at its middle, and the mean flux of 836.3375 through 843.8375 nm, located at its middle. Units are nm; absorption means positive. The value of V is -0.17 nm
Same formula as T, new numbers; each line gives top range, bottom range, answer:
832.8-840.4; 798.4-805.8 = 0.95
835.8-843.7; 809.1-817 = 0.96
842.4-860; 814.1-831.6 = 0.95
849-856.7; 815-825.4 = 0.93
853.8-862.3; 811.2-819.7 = 0.96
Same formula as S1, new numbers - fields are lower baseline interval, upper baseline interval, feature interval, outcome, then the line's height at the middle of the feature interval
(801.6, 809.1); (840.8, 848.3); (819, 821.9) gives 0.01 nm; 63.9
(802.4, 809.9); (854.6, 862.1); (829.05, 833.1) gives 0.02 nm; 63.6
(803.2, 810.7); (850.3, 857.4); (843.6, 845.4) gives -0.07 nm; 61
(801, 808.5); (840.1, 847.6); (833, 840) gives 0.09 nm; 63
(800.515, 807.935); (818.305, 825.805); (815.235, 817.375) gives -0.05 nm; 64.3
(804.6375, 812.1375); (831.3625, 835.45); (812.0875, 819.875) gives 0.02 nm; 64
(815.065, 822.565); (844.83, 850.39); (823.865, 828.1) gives -0.09 nm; 63.5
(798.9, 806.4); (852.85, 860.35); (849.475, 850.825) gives 0.04 nm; 61.2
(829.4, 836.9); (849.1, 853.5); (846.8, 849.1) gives -0.02 nm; 61.5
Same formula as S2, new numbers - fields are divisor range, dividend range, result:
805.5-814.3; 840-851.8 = 1.05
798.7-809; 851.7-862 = 1.07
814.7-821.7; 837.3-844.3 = 1.03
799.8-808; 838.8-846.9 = 1.06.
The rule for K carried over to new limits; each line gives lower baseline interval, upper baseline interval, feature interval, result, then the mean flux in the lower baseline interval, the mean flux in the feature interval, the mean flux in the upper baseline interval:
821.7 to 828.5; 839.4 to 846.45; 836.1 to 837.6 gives 0.01 mag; 64.7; 62.9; 62.6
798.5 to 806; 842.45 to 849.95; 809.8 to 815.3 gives 0.01 mag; 65.6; 64.2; 61.7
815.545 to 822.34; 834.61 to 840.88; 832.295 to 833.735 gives 0.04 mag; 64.1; 60.8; 62.6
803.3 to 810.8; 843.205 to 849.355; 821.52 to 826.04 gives -0.02 mag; 64.7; 64.6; 62.3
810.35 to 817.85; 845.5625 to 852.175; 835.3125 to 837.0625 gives 0.00 mag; 64.8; 62.5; 61.5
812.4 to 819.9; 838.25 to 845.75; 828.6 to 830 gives -0.07 mag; 63.6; 67.3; 62.3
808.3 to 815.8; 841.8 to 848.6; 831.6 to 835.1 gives 0.02 mag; 64.3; 62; 62.2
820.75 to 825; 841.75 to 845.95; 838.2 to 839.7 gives 0.03 mag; 64.7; 61.2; 62.3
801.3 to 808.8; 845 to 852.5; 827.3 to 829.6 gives -0.07 mag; 64.9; 67.3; 61.5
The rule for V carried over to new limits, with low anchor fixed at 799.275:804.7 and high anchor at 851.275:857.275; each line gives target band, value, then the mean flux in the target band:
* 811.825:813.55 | 0.004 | 64.1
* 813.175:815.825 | 0.018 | 63.7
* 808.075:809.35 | 0.026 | 63.4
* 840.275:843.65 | -0.088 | 62.6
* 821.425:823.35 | -0.041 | 64.6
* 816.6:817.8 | -0.036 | 65.7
